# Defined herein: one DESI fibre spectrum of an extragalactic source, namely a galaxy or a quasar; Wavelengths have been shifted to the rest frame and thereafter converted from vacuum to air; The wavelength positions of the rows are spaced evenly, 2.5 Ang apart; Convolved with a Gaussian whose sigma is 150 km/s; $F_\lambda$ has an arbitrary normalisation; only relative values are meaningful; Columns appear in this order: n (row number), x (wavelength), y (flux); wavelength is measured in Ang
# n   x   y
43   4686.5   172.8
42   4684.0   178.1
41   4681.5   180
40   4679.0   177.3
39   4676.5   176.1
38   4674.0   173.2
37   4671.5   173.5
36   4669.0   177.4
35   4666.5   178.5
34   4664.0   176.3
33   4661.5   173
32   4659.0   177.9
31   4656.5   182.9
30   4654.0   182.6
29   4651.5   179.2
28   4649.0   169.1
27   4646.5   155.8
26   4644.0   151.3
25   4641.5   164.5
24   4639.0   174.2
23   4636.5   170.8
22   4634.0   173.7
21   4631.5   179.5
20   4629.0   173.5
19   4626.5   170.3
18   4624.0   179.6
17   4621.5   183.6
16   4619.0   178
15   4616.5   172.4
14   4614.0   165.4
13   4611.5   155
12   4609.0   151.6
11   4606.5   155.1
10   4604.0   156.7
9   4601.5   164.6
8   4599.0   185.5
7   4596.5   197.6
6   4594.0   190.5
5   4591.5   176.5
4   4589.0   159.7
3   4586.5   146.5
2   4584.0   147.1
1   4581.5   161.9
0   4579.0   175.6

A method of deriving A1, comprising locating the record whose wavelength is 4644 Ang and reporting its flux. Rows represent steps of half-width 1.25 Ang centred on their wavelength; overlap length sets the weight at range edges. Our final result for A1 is 151.3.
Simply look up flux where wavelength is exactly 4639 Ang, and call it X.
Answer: 174.2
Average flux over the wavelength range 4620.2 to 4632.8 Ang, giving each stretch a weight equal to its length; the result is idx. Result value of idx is 177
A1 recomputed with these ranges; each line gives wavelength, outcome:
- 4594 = 190.5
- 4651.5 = 179.2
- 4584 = 147.1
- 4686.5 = 172.8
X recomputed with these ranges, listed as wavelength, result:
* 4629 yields 173.5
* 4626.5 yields 170.3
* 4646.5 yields 155.8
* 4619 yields 178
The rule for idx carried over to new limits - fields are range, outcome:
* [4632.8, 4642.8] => 171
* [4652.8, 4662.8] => 179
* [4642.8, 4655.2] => 168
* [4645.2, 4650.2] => 162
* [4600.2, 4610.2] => 157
